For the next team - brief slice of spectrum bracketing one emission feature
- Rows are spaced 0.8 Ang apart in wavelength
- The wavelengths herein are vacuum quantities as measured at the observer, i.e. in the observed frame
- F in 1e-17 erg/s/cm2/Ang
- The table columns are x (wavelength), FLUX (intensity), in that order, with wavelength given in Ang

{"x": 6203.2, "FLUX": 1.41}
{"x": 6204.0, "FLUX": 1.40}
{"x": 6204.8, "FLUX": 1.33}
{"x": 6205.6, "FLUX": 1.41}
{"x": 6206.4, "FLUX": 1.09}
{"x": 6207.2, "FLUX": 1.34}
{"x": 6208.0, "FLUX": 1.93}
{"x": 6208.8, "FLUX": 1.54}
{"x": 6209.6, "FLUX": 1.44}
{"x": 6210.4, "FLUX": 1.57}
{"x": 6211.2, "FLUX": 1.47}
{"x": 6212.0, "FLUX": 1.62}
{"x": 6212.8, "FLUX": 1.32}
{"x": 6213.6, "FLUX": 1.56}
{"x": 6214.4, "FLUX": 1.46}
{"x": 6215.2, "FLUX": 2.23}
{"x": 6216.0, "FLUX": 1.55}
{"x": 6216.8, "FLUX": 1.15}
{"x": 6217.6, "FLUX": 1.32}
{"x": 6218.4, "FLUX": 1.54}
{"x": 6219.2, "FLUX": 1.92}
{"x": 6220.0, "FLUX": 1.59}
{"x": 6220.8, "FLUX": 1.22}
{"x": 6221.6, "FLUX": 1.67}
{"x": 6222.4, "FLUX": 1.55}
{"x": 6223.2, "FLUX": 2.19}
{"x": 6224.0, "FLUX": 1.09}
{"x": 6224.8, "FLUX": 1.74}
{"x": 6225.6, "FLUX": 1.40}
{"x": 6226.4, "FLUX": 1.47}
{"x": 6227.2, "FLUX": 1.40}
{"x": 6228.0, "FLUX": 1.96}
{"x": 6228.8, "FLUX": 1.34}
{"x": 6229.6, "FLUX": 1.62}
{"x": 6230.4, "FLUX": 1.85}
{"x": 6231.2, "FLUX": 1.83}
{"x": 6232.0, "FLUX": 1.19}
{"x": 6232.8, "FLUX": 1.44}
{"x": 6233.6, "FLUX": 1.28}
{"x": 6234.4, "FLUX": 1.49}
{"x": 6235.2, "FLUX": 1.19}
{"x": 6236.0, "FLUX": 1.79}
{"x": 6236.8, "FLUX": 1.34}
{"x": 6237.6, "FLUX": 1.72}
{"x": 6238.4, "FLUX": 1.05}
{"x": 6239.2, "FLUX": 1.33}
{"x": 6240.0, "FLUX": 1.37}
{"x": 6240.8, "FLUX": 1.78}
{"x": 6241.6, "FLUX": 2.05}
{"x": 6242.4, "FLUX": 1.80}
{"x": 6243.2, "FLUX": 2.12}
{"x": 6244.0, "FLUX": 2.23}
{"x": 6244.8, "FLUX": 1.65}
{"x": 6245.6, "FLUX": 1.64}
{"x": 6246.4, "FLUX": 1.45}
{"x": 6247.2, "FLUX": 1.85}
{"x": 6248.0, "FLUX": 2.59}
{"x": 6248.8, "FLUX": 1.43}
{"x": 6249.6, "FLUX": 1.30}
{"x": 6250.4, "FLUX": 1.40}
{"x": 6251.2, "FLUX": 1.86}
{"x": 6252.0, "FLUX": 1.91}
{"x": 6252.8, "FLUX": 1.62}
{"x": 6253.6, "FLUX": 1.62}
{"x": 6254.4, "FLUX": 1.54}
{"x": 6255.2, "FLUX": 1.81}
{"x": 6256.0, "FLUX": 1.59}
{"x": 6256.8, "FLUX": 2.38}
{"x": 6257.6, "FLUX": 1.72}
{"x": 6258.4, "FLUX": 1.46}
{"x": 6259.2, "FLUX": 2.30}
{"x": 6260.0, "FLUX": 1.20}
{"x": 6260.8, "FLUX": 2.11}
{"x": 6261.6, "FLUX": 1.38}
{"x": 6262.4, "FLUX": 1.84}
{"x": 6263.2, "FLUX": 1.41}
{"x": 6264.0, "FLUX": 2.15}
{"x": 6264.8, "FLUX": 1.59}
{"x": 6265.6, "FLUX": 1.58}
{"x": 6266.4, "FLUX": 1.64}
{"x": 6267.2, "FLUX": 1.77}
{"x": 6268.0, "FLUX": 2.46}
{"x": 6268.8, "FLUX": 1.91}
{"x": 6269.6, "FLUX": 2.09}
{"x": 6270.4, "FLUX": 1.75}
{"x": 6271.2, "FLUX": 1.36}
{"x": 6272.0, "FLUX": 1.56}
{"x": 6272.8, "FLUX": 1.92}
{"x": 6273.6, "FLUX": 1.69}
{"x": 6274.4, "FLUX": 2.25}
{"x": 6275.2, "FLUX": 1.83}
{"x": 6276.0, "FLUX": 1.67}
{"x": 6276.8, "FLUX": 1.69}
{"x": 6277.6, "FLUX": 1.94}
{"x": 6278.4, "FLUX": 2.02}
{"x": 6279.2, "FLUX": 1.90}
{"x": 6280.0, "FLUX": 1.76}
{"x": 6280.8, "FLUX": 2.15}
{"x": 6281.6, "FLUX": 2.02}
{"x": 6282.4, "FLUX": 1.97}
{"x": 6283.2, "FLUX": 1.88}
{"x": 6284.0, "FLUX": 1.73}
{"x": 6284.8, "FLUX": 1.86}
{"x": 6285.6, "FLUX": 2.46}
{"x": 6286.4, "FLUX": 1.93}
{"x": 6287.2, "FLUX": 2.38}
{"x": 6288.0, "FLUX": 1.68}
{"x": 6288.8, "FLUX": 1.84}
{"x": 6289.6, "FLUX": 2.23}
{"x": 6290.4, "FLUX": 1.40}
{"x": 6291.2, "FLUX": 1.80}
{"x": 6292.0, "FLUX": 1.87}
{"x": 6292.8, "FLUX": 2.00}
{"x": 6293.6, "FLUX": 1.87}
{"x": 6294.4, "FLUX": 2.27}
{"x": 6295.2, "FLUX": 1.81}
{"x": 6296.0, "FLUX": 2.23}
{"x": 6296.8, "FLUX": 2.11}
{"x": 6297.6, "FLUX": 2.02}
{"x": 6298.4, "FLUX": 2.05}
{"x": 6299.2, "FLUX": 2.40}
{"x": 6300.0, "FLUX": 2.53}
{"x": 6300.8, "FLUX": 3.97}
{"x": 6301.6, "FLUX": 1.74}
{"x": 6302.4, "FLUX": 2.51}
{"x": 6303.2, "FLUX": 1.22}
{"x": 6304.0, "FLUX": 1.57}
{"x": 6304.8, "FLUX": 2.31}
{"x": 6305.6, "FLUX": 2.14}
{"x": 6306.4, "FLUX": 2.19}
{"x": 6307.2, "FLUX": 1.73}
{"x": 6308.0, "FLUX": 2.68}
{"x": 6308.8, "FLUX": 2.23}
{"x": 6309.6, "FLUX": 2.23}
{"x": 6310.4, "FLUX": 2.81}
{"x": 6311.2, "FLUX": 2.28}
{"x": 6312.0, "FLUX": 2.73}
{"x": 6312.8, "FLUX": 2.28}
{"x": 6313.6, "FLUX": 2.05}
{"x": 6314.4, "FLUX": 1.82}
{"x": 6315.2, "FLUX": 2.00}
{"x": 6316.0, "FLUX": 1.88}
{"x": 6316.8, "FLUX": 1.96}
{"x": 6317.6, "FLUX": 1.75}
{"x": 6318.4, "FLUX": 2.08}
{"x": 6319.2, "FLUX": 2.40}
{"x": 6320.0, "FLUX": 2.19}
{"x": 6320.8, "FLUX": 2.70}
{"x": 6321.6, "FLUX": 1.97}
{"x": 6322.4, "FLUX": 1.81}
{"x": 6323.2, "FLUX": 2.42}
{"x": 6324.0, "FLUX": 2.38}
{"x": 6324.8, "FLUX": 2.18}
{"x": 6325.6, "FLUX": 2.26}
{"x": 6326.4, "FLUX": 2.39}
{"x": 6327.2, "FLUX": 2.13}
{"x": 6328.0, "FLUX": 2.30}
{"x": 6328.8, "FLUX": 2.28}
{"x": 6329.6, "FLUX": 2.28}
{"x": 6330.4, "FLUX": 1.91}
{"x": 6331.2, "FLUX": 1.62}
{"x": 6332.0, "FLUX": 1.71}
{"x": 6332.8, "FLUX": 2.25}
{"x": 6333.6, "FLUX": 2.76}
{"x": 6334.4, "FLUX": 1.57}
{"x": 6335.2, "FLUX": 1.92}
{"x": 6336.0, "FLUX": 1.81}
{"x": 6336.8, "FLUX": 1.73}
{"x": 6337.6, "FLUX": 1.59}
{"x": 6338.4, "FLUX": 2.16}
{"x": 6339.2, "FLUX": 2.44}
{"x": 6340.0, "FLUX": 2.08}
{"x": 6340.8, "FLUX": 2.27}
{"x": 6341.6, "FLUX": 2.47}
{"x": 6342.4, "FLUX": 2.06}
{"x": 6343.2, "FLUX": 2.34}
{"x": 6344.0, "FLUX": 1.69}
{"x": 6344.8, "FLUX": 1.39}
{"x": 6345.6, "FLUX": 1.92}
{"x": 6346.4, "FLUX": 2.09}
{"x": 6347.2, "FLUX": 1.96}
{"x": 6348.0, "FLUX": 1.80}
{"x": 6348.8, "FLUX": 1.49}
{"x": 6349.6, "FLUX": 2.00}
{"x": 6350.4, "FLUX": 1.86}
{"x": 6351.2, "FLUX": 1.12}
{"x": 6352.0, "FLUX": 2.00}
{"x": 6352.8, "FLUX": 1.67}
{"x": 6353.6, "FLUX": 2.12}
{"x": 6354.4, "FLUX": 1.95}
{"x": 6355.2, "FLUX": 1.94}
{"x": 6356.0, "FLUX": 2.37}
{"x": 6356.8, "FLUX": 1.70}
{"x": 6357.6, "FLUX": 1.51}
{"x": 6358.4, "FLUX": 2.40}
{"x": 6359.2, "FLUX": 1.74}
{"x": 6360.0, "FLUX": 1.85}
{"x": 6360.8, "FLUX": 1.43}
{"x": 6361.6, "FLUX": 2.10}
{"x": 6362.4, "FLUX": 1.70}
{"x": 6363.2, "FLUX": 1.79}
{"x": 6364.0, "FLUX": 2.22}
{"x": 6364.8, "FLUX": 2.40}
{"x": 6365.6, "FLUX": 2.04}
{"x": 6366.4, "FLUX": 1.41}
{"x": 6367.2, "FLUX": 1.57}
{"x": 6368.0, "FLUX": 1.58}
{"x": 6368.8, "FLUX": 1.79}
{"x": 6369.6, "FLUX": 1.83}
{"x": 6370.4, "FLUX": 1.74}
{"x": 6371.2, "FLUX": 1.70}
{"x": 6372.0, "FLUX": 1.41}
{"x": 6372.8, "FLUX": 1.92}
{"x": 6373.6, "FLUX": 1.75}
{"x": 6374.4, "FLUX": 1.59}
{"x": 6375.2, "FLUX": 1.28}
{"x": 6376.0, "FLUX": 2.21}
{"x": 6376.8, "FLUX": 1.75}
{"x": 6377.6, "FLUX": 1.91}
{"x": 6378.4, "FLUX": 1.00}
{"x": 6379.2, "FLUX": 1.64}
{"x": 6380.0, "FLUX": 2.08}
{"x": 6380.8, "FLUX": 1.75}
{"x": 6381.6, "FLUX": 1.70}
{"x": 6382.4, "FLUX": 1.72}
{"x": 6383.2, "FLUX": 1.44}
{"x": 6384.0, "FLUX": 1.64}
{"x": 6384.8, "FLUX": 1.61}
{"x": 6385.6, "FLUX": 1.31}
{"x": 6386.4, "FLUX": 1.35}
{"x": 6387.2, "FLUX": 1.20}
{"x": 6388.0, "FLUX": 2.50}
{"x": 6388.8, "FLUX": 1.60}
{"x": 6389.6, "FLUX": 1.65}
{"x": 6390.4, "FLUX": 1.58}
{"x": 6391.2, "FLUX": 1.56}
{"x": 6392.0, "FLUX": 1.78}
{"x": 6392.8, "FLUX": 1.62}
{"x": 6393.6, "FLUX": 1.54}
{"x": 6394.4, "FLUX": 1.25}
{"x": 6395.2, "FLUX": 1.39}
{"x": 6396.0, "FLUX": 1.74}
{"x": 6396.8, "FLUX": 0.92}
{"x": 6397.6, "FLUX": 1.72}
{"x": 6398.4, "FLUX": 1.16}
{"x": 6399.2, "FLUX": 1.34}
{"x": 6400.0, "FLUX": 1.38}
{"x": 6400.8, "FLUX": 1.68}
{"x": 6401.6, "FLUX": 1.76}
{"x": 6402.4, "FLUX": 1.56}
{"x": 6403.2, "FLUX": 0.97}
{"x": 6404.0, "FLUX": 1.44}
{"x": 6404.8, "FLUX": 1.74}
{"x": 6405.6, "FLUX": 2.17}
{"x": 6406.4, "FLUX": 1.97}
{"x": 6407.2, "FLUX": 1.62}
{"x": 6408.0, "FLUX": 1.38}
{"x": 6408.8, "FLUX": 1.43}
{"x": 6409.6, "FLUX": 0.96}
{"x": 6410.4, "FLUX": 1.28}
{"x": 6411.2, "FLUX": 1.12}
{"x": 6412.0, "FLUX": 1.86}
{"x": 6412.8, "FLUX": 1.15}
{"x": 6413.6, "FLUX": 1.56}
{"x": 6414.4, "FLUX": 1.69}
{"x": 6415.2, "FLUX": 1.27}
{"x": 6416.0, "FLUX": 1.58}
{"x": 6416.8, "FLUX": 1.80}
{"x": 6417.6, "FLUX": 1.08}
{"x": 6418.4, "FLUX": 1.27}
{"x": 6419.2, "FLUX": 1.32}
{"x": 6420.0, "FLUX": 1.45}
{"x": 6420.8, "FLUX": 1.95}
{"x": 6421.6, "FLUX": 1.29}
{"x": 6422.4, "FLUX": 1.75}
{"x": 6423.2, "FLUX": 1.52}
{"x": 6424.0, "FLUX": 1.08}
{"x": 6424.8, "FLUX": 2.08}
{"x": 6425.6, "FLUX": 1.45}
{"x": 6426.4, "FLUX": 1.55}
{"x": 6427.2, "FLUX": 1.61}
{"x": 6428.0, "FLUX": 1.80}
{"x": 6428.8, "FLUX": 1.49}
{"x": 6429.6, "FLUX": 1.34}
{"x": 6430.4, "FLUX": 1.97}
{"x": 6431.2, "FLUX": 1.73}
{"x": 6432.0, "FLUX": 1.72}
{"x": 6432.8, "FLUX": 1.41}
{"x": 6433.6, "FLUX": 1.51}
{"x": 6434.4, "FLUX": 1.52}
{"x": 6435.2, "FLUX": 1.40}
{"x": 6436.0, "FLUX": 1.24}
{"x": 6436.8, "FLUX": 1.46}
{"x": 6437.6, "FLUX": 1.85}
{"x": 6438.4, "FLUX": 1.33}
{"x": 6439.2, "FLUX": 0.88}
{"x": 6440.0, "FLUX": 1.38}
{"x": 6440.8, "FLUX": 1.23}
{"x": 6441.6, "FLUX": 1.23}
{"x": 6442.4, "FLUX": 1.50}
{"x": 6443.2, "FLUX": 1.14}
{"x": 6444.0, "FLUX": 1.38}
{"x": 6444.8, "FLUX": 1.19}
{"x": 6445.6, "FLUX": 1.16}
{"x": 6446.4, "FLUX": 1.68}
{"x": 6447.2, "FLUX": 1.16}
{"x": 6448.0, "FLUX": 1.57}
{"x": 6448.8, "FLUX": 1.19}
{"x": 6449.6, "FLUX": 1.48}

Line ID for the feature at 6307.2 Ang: Mg II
